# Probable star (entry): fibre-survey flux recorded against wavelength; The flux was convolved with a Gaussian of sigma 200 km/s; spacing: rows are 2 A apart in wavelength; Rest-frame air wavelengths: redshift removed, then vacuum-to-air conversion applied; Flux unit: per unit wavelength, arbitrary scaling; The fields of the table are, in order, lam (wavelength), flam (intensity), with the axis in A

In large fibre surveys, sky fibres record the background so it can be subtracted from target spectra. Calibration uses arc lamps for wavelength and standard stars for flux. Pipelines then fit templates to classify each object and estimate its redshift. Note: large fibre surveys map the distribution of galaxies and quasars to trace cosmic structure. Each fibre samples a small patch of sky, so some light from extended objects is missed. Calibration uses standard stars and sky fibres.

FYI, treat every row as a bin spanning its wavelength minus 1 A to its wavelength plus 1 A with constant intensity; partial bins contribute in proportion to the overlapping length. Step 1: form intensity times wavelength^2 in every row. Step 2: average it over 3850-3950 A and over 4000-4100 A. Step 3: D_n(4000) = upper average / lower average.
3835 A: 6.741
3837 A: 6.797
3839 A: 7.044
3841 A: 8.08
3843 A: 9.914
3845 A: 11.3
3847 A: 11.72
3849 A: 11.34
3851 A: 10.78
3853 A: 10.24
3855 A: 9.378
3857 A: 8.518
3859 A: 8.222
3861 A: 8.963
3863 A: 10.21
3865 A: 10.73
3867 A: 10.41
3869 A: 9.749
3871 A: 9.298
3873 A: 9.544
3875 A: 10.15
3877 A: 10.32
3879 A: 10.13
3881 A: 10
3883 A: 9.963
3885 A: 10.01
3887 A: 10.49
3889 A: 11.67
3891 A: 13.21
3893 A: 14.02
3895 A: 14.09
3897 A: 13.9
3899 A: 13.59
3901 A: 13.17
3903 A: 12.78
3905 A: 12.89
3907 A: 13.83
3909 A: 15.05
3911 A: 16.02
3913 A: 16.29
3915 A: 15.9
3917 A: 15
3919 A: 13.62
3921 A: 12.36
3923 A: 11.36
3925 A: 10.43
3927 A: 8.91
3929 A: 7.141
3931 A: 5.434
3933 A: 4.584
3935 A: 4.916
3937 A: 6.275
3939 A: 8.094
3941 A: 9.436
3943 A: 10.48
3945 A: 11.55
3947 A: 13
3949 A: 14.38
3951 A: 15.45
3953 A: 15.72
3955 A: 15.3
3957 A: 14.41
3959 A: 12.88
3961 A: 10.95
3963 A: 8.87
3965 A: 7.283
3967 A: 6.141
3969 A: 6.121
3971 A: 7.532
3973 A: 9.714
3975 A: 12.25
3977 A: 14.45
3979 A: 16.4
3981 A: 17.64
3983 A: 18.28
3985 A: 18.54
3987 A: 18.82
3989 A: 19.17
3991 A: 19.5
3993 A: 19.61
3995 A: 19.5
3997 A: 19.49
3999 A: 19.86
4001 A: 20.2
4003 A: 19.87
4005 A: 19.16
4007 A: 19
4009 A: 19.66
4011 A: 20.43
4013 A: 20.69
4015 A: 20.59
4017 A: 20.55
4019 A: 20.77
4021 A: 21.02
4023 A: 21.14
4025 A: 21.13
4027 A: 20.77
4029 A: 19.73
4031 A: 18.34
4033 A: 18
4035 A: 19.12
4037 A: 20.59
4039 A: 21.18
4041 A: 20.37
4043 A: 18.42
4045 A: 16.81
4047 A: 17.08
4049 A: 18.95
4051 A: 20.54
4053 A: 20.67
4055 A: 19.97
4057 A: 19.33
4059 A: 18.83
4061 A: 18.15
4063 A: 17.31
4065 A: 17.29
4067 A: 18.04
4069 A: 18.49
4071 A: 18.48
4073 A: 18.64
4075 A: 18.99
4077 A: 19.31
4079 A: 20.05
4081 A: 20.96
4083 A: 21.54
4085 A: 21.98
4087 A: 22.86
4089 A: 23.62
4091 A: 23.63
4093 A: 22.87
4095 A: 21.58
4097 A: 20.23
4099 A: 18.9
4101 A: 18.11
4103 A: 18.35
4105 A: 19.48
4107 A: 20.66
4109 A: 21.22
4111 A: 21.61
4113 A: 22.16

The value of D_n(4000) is 2.0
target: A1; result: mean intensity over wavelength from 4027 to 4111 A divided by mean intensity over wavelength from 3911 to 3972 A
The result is 1.8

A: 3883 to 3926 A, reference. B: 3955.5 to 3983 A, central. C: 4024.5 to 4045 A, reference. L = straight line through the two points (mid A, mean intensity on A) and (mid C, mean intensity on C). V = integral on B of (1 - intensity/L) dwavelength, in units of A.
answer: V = 8.3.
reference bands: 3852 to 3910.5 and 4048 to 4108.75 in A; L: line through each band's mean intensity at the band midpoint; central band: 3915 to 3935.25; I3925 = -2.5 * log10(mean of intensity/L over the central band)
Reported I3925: 0.31 mag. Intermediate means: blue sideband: 11.2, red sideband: 19.9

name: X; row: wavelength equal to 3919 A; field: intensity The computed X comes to 13.62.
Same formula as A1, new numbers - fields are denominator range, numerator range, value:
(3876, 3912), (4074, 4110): 1.66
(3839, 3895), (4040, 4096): 1.92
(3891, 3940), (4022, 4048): 1.66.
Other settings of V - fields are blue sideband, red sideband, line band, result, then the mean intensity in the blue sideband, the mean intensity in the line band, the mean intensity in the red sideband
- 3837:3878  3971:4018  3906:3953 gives 8.86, 9.72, 11.4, 18.2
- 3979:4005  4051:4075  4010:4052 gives -2.03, 19.1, 19.8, 18.7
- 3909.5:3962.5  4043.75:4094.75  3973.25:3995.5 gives -4.21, 11.5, 17.3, 19.8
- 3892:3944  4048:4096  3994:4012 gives -3.81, 11.5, 19.7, 20.1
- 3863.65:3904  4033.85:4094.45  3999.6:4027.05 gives -4.58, 11.4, 20.3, 19.8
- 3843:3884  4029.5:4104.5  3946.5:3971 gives 4.98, 10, 11.5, 19.7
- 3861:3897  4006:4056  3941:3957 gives 1.64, 10.9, 13.5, 19.8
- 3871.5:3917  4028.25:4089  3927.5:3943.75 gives 8.27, 12.6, 7.05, 19.4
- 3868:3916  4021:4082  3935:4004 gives 8.53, 12.3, 13.9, 19.3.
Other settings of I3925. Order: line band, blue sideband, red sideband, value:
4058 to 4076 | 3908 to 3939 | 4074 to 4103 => 0.08 mag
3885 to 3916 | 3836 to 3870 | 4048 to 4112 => -0.16 mag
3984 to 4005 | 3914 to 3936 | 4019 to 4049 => -0.21 mag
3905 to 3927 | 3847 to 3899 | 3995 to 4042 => -0.02 mag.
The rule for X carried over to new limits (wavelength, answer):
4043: 18.42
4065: 17.29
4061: 18.15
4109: 21.22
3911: 16.02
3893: 14.02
